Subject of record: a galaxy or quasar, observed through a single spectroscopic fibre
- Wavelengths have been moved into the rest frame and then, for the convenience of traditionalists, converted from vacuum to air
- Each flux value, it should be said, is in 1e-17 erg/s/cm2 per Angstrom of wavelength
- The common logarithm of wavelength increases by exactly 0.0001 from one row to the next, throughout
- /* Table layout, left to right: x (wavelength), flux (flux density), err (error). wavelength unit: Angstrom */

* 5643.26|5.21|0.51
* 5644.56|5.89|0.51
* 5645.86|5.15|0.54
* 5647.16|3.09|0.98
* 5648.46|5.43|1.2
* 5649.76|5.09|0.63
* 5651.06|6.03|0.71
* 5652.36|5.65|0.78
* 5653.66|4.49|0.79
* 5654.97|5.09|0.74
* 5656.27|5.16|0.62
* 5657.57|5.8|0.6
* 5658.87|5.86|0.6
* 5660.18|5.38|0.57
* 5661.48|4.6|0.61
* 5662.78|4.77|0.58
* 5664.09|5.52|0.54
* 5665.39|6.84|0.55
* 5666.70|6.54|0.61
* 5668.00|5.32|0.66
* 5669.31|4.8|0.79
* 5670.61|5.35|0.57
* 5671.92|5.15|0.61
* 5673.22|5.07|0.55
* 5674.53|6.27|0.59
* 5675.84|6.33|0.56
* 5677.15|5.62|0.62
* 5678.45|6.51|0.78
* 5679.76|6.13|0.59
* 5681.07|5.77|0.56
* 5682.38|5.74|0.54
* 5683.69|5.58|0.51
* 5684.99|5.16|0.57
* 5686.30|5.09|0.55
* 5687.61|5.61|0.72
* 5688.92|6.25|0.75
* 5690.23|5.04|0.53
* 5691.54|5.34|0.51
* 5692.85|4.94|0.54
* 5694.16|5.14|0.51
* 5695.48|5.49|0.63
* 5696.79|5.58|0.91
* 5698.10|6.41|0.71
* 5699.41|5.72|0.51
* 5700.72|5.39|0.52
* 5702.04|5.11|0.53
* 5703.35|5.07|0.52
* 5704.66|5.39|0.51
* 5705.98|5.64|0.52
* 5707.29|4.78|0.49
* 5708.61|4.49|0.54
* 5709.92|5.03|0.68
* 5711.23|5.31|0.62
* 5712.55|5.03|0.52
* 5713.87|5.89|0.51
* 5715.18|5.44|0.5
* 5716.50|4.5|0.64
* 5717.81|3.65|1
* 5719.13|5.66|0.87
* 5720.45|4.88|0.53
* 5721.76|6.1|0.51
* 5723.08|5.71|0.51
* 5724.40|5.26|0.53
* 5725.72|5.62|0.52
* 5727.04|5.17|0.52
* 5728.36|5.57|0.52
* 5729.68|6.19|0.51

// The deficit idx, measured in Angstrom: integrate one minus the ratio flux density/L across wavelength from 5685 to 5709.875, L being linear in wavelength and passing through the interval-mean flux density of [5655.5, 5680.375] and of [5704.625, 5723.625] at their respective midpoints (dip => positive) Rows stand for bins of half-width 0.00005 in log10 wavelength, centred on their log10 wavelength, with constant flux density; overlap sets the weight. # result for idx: -0.1 Angstrom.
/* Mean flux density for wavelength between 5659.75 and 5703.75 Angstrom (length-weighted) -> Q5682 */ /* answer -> 5.55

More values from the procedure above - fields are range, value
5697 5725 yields 5.27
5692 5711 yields 5.3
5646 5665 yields 5.16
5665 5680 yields 5.8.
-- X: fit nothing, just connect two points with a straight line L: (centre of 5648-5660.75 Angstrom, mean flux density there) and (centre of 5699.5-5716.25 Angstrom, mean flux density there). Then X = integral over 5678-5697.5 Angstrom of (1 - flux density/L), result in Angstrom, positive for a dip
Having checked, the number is -1.0 Angstrom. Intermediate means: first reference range 5.4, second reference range 5.21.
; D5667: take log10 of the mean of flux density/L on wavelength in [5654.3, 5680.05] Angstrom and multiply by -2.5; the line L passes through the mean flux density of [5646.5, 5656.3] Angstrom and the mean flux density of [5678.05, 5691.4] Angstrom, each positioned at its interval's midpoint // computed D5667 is -0.06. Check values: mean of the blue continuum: 4.99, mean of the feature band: 5.6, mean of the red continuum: 5.66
